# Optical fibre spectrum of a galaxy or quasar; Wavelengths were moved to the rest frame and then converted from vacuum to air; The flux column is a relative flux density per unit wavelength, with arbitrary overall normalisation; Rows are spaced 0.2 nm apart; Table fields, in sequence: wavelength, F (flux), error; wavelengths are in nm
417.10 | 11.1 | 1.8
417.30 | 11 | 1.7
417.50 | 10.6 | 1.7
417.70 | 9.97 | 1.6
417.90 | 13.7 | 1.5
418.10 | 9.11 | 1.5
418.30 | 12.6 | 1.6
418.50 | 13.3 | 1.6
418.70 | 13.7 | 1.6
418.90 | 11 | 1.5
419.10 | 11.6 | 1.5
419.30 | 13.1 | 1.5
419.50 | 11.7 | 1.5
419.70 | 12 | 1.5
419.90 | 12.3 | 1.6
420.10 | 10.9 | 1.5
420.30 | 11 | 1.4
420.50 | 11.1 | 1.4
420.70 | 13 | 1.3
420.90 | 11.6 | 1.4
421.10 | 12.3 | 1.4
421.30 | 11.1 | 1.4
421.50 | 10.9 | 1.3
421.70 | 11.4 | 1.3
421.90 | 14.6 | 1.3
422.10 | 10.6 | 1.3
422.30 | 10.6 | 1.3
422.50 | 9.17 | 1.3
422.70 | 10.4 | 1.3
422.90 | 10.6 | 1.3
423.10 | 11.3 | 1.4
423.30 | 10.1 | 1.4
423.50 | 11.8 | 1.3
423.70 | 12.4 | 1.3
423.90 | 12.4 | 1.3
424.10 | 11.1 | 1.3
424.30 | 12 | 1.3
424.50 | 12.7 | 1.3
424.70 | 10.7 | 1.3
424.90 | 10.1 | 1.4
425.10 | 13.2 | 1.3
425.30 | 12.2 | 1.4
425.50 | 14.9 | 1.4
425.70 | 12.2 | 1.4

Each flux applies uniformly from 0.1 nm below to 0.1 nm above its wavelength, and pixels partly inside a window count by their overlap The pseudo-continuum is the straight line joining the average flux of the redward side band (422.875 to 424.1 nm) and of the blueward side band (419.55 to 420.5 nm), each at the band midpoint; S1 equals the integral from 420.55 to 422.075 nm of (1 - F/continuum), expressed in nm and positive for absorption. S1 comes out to -0.07 nm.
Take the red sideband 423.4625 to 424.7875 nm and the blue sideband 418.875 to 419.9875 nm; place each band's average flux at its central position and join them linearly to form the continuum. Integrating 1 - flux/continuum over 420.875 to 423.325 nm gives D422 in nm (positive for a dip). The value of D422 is 0.16 nm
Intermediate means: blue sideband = 12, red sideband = 11.9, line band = 11.1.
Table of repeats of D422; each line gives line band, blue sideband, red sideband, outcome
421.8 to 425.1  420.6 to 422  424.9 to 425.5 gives 0.28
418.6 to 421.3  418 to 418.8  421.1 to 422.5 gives -0.02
